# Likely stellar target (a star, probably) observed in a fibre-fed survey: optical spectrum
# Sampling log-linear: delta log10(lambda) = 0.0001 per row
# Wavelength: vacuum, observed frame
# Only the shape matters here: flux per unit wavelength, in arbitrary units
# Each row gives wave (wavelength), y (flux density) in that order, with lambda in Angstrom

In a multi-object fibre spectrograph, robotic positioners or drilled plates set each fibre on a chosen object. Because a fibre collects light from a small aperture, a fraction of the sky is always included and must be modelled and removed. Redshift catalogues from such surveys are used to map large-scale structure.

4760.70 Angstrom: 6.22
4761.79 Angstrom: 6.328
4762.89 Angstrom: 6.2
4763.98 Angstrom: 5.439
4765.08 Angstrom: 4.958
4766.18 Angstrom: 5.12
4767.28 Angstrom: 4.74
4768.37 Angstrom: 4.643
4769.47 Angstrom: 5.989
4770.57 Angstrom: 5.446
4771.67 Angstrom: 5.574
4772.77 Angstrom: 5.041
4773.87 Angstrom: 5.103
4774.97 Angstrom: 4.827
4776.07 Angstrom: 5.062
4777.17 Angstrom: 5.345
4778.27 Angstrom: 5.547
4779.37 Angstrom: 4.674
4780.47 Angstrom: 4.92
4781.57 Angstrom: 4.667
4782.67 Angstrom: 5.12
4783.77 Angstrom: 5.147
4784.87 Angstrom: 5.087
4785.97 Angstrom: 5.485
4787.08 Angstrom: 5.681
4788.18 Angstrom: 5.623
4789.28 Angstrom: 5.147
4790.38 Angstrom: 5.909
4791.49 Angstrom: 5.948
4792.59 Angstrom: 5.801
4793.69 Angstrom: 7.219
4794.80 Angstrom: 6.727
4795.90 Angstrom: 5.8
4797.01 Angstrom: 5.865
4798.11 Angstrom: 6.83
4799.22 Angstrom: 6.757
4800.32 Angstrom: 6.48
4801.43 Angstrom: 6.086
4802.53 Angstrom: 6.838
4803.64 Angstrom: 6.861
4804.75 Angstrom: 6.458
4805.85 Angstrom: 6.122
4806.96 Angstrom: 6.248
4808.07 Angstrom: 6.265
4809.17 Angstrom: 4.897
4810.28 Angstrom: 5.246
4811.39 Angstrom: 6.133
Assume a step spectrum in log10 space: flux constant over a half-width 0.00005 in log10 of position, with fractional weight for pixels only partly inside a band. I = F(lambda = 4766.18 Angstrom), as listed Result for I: 5.12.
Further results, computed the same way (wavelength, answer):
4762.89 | 6.2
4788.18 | 5.623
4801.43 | 6.086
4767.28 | 4.74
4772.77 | 5.041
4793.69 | 7.219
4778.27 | 5.547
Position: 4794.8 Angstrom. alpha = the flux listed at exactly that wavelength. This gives 6.727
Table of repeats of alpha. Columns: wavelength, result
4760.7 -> 6.22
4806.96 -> 6.248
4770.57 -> 5.446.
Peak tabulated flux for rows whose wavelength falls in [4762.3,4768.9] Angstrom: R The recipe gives 6.2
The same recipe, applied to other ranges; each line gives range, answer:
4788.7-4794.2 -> 7.219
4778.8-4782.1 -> 4.92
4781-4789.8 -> 5.681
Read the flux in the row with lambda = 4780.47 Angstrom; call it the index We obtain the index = 4.92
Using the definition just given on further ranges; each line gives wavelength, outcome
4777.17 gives 5.345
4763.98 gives 5.439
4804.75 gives 6.458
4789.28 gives 5.147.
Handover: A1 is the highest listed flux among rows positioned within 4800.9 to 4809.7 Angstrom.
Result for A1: 6.861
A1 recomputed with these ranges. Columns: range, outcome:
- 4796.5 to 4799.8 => 6.83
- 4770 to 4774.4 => 5.574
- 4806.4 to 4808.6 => 6.265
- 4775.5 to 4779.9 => 5.547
